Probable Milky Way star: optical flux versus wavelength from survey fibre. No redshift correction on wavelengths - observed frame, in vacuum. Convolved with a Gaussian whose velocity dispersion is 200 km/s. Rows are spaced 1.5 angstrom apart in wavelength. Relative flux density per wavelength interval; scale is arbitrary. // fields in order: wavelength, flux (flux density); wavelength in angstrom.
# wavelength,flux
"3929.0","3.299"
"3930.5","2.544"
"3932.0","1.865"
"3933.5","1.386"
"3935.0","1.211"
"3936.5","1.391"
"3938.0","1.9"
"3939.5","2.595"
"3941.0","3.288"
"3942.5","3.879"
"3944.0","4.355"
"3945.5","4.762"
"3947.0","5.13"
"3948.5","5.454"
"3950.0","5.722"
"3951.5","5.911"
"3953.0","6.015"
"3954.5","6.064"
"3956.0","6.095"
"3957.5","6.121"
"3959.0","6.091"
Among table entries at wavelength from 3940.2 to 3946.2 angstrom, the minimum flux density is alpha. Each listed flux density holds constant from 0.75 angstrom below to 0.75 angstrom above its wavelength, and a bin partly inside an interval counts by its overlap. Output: 3.288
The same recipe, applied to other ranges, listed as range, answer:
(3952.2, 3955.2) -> 6.015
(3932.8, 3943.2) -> 1.211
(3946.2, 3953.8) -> 5.13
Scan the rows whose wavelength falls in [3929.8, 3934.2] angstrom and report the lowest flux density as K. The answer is 1.386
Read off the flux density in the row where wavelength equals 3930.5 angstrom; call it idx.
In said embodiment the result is 2.544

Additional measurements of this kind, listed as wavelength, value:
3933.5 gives 1.386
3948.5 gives 5.454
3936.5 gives 1.391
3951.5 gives 5.911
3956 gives 6.095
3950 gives 5.722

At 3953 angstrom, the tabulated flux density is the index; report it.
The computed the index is 6.015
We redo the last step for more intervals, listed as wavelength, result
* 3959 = 6.091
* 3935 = 1.211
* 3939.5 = 2.595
